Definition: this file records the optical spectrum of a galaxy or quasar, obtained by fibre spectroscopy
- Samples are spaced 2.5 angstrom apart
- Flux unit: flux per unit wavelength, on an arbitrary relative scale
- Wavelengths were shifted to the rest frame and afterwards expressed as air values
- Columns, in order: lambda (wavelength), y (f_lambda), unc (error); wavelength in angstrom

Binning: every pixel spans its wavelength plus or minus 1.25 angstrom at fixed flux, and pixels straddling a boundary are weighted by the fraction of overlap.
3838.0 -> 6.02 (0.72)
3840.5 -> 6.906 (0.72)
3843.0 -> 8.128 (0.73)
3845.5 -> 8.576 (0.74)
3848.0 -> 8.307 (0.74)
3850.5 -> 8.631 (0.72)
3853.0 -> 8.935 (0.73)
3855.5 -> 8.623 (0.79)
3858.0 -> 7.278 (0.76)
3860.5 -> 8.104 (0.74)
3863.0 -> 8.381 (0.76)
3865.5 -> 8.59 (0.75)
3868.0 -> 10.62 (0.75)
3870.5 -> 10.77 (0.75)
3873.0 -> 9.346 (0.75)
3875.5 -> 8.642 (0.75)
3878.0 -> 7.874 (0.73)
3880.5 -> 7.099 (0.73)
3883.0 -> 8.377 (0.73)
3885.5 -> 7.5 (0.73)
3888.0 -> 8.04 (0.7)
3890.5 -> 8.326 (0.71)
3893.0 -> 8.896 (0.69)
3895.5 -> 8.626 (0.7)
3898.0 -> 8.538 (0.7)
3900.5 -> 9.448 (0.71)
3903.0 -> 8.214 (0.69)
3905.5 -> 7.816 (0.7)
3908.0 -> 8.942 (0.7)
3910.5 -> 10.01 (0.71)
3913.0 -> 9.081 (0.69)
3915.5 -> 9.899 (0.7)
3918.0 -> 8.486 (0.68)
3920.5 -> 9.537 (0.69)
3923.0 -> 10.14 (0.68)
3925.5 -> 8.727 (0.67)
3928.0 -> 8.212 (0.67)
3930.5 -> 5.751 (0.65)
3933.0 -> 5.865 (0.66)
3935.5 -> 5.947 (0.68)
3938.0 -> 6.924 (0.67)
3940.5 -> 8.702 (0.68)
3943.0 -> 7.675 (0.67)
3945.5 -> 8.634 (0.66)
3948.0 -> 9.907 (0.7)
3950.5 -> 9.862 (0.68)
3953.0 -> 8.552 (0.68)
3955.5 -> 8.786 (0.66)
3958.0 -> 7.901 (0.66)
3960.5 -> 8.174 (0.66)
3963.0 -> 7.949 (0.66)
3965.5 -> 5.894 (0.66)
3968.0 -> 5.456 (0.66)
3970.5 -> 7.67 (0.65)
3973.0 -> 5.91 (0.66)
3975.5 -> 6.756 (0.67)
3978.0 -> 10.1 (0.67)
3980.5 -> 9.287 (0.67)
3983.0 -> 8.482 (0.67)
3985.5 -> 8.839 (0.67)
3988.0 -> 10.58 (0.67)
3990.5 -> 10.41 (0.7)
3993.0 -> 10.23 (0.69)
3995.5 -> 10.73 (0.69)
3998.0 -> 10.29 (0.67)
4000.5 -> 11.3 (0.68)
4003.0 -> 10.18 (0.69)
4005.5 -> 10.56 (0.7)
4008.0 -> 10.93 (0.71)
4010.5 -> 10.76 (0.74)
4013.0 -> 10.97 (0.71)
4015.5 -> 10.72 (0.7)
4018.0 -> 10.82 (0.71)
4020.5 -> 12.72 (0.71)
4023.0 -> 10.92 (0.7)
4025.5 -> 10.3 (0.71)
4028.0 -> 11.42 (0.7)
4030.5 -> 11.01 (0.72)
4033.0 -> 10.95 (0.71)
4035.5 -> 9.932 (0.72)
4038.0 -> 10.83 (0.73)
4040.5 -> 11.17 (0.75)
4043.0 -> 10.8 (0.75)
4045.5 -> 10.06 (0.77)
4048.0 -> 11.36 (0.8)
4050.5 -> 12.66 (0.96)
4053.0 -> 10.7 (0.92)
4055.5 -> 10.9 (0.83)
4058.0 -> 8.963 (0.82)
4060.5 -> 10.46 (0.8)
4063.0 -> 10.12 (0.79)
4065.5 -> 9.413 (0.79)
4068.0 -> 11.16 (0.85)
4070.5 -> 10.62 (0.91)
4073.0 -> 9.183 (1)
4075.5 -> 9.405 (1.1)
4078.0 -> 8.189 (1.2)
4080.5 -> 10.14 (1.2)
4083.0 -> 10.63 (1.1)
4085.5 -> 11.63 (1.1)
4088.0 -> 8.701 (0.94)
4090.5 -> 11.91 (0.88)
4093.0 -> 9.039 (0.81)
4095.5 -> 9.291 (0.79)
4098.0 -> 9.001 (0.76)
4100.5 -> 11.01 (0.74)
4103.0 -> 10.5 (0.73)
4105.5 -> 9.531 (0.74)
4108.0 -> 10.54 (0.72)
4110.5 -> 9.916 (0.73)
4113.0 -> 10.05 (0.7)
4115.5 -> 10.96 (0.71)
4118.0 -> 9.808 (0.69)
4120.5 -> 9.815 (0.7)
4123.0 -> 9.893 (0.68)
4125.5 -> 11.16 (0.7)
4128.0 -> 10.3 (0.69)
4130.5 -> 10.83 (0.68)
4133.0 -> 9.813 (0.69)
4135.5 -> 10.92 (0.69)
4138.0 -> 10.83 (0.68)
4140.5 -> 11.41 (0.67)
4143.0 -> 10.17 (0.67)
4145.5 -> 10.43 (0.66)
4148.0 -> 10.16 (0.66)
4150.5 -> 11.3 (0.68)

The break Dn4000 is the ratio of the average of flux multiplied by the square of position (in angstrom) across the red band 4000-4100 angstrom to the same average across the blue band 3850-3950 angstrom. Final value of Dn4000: 1.33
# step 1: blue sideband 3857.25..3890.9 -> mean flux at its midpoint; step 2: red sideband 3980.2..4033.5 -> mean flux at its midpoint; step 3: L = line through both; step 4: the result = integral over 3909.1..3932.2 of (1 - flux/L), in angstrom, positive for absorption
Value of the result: 1.0 angstrom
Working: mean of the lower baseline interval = 8.52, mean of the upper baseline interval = 10.6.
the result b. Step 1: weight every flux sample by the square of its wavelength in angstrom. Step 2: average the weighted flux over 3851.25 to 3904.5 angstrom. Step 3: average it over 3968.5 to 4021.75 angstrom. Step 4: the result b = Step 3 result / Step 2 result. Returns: 1.22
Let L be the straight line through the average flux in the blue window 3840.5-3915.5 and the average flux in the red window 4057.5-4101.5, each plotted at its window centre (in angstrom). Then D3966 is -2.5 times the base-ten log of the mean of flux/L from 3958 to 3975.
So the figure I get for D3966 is 0.31 mag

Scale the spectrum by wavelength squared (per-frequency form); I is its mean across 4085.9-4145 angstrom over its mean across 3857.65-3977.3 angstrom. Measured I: 1.4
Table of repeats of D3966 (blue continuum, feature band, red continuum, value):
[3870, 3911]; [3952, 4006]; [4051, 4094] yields 0.06 mag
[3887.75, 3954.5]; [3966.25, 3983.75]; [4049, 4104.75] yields 0.19 mag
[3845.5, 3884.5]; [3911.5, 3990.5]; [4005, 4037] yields 0.20 mag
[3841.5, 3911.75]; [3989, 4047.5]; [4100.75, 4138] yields -0.13 mag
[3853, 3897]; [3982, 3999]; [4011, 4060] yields 0.03 mag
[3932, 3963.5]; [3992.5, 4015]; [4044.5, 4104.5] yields -0.18 mag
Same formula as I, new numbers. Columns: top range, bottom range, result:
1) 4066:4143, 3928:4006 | 1.29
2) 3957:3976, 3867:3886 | 0.83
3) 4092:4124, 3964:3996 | 1.26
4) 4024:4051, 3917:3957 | 1.39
